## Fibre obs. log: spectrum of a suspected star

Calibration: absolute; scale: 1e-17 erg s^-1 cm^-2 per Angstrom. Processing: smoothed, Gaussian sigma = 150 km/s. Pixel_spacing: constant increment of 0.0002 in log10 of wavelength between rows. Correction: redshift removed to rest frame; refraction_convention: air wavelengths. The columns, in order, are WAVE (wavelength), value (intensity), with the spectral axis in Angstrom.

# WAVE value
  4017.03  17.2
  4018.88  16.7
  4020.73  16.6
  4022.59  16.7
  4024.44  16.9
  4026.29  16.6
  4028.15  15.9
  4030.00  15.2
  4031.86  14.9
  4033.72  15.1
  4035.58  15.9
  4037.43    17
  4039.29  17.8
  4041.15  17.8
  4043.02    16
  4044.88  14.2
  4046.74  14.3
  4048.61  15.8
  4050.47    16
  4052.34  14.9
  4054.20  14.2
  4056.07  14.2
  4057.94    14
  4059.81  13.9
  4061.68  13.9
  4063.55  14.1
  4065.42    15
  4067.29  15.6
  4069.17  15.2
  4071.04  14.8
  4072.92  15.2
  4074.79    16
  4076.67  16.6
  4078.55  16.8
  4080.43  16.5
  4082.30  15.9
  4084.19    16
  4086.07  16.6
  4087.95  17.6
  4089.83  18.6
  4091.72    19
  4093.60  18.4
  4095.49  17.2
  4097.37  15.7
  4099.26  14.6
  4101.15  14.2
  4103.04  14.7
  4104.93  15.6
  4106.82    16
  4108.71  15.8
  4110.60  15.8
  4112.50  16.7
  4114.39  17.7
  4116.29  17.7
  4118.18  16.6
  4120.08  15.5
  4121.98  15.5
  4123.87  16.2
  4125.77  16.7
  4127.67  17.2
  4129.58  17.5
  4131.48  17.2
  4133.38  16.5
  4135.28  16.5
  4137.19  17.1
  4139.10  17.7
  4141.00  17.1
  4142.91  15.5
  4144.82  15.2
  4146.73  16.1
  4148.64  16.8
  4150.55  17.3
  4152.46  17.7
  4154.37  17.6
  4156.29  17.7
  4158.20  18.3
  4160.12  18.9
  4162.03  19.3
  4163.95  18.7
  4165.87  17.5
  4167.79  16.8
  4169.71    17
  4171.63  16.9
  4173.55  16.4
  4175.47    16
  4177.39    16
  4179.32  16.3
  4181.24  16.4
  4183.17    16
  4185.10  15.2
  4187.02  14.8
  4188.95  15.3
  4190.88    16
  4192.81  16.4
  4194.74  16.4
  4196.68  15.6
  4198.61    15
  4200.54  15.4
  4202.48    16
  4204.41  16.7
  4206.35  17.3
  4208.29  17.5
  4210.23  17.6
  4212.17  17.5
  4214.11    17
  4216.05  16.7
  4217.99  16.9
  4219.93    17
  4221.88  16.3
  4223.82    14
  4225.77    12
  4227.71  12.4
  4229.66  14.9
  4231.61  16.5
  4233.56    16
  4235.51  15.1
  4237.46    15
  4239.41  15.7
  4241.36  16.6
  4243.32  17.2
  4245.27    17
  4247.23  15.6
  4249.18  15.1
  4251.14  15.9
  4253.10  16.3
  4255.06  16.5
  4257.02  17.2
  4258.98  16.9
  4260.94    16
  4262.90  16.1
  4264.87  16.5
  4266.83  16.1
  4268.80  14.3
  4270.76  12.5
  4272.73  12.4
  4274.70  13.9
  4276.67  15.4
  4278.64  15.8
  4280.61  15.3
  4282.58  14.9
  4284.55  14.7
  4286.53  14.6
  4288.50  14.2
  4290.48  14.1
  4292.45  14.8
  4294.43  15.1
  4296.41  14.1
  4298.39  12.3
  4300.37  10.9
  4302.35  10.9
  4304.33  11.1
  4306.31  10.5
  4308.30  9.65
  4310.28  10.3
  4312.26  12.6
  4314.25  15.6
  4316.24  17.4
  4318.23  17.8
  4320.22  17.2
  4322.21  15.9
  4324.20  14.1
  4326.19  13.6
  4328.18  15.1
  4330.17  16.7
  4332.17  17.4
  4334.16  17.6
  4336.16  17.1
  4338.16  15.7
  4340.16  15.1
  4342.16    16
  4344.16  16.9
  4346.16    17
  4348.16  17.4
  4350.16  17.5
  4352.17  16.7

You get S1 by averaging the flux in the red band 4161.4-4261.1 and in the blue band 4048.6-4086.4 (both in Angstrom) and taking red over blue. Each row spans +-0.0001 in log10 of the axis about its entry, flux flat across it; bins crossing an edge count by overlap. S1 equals 1.06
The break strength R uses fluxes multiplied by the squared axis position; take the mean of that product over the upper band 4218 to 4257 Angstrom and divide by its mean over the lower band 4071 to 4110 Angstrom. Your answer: 1.03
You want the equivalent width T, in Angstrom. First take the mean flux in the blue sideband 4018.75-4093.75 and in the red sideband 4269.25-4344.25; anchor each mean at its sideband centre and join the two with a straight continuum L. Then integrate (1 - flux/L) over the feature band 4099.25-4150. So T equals -2.8 Angstrom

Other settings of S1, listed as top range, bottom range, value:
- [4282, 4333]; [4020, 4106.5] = 0.89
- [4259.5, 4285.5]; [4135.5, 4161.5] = 0.87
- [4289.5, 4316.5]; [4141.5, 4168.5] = 0.73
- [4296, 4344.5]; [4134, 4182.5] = 0.85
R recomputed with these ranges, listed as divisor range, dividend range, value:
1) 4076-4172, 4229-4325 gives 0.94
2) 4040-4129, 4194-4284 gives 1.07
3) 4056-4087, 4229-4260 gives 1.14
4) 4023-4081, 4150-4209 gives 1.15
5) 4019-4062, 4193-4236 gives 1.11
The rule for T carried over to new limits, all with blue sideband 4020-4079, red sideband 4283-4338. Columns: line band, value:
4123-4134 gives -1.3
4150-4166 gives -3.4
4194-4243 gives -3.9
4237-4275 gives -2.9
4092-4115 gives -1.2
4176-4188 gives -0.7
